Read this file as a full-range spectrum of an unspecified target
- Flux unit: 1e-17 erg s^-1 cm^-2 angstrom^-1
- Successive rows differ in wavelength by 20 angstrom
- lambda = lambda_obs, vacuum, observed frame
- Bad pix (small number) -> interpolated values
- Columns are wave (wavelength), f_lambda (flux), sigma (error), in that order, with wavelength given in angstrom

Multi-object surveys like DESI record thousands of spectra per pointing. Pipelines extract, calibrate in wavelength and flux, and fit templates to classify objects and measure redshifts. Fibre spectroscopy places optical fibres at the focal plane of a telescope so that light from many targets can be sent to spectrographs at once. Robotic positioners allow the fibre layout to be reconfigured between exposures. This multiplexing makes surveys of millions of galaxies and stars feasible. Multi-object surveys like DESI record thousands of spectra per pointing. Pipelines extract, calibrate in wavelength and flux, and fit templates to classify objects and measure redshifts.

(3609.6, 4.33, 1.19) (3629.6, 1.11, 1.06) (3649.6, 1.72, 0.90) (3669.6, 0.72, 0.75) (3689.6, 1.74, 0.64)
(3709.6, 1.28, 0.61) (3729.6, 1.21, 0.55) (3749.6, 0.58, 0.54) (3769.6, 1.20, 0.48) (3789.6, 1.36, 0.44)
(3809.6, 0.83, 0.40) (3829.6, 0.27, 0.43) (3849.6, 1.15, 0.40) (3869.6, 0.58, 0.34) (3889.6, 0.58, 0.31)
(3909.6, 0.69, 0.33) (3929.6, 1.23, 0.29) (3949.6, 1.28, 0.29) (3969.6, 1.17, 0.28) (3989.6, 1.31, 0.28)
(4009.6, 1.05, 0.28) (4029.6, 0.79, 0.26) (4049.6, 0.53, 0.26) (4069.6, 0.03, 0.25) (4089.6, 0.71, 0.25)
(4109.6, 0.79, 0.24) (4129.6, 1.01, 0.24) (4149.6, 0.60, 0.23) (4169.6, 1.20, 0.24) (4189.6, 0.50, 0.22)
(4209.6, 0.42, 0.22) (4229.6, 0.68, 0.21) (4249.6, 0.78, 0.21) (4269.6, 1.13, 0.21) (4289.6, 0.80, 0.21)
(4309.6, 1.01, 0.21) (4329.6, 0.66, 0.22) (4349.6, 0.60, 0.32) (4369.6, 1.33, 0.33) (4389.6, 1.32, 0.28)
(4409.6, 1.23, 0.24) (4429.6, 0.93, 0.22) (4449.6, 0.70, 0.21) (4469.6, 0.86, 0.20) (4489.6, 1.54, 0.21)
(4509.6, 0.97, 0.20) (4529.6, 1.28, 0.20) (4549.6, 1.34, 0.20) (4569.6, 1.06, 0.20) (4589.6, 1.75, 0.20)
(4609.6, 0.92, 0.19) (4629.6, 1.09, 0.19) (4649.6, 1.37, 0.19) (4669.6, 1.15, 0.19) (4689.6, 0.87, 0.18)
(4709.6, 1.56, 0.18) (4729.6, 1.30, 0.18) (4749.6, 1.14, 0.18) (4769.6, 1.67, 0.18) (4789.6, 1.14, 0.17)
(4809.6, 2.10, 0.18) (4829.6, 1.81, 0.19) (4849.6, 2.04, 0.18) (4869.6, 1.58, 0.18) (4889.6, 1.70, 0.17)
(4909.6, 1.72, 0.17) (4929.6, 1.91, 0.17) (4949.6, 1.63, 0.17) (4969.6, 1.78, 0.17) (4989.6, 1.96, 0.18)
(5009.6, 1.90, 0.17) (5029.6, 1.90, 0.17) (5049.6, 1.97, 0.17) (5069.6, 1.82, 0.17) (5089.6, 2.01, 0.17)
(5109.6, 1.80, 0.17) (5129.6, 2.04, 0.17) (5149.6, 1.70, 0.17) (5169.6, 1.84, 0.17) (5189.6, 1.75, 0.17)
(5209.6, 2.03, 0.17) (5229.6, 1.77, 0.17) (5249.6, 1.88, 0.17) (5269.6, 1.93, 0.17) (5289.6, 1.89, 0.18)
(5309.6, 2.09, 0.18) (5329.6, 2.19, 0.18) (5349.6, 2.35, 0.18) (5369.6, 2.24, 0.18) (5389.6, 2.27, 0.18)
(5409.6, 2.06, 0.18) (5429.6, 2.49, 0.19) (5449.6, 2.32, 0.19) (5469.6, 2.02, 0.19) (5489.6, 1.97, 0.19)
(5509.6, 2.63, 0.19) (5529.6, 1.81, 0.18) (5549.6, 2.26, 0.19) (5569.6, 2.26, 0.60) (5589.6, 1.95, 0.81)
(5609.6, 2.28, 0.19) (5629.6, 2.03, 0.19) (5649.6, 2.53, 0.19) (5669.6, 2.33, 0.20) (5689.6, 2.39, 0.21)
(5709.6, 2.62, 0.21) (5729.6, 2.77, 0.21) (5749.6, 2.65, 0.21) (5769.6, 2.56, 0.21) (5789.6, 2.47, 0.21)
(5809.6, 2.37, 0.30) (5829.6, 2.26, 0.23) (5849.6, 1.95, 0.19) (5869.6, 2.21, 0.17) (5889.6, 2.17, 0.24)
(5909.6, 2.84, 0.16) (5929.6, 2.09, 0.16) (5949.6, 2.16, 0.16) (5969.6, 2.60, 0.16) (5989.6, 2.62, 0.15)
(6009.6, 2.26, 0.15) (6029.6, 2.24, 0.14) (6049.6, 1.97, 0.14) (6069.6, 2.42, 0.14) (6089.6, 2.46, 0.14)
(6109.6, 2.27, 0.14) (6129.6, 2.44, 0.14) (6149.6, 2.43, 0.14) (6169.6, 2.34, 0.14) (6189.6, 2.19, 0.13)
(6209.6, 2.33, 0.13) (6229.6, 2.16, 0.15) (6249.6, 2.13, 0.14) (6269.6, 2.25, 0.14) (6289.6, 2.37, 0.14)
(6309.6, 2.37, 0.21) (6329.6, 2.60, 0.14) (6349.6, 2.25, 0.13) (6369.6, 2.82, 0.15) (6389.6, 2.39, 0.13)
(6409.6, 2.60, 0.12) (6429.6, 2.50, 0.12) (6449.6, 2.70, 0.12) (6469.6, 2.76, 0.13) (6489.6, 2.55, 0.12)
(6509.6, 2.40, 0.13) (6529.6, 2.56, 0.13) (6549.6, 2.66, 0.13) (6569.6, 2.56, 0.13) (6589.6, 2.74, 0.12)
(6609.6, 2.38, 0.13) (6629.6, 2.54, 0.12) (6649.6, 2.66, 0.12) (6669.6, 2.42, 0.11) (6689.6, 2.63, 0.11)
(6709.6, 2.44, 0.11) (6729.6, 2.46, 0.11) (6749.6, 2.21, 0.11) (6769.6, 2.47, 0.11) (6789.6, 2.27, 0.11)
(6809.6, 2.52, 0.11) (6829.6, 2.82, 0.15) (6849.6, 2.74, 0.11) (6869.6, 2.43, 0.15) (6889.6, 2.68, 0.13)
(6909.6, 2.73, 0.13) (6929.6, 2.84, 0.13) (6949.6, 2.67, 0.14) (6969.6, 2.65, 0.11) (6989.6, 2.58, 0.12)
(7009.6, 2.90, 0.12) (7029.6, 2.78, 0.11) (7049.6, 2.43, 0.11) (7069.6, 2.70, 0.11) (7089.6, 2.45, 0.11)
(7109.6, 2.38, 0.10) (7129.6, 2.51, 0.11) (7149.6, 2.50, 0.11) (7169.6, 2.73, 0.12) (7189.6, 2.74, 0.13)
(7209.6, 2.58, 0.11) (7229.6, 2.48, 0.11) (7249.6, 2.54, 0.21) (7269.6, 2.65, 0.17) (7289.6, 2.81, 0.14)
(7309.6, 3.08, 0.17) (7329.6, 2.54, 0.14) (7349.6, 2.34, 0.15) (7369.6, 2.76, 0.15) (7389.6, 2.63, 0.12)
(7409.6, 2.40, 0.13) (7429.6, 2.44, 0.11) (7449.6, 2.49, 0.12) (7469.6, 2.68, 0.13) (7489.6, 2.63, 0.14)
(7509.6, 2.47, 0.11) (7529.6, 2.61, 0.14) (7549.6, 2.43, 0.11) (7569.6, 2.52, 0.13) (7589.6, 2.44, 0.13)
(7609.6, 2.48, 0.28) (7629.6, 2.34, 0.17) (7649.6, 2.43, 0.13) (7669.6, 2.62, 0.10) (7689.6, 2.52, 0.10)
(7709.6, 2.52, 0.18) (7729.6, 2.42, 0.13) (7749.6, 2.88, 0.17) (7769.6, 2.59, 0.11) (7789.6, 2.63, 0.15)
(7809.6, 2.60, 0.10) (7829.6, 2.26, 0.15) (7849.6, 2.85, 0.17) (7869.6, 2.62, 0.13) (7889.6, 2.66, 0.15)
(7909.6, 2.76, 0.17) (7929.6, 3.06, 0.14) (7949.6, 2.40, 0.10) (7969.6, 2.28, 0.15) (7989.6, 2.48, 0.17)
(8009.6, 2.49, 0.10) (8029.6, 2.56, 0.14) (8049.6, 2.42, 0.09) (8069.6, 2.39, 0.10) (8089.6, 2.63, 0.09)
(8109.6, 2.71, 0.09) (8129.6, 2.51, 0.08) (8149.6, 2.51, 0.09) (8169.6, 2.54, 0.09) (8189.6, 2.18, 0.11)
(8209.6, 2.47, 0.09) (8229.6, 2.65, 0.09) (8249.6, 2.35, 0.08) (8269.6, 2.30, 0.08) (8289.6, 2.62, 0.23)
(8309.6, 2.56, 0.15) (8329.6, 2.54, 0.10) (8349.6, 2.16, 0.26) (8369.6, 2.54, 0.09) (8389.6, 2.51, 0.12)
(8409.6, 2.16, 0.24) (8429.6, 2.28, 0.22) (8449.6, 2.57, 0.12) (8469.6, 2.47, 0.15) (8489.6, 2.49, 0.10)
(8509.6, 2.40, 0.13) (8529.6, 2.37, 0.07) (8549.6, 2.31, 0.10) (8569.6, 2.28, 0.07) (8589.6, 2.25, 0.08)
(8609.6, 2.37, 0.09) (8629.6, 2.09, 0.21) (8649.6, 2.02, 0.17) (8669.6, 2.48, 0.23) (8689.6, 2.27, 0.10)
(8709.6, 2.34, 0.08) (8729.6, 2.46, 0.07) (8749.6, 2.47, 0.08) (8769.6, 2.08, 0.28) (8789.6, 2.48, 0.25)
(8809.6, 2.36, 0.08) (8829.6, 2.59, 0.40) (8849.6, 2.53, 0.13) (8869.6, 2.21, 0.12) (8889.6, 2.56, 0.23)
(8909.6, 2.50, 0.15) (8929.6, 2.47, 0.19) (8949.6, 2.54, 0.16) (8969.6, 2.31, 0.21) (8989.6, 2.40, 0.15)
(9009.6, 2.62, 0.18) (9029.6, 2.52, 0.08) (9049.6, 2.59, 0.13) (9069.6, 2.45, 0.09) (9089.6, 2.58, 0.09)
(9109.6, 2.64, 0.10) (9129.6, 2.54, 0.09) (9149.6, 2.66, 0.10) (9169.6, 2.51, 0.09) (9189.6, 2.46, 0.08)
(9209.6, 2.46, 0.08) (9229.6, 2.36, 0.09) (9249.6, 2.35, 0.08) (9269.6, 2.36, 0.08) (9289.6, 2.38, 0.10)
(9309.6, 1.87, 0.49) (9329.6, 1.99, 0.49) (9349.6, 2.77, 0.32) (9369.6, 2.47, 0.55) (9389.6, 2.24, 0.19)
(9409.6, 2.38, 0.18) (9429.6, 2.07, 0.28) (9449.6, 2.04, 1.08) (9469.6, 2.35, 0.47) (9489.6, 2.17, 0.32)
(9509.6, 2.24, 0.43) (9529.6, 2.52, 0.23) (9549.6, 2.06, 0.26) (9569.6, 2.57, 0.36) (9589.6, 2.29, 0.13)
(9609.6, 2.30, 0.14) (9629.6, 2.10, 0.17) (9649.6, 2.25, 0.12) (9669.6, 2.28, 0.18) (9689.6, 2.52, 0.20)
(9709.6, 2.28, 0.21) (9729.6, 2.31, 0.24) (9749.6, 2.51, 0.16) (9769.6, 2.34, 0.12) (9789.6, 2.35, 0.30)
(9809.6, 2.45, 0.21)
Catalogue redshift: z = 0.205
